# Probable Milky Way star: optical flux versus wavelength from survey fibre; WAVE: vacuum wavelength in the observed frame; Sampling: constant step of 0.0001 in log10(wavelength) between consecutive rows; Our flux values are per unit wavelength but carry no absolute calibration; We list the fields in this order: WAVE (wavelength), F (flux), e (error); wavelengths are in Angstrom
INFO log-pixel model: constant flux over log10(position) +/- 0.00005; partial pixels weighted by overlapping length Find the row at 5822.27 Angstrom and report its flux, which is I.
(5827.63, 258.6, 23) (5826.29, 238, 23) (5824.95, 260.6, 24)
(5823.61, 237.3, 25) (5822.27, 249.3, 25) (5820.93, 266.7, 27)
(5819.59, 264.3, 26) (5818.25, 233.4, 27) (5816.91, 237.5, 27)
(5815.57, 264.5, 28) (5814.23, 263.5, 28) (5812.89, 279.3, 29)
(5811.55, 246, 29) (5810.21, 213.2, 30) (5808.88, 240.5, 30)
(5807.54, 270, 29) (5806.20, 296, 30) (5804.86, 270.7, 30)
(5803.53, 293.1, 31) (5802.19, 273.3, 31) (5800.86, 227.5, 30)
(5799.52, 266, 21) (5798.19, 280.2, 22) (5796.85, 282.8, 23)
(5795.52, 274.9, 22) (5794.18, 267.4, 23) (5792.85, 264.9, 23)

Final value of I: 249.3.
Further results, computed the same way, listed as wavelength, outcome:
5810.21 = 213.2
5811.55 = 246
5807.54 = 270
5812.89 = 279.3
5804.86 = 270.7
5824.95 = 260.6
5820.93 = 266.7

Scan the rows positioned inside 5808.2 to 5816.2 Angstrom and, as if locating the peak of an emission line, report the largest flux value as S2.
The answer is 279.3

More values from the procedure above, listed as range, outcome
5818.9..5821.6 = 266.7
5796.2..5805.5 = 293.1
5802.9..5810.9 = 296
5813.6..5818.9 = 264.5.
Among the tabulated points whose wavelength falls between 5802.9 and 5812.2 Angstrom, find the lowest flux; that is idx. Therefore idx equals 213.2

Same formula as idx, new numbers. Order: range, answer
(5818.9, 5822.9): 249.3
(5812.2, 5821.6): 233.4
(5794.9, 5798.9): 274.9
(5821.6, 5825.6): 237.3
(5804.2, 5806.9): 270.7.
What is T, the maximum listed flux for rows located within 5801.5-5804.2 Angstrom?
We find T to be 293.1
